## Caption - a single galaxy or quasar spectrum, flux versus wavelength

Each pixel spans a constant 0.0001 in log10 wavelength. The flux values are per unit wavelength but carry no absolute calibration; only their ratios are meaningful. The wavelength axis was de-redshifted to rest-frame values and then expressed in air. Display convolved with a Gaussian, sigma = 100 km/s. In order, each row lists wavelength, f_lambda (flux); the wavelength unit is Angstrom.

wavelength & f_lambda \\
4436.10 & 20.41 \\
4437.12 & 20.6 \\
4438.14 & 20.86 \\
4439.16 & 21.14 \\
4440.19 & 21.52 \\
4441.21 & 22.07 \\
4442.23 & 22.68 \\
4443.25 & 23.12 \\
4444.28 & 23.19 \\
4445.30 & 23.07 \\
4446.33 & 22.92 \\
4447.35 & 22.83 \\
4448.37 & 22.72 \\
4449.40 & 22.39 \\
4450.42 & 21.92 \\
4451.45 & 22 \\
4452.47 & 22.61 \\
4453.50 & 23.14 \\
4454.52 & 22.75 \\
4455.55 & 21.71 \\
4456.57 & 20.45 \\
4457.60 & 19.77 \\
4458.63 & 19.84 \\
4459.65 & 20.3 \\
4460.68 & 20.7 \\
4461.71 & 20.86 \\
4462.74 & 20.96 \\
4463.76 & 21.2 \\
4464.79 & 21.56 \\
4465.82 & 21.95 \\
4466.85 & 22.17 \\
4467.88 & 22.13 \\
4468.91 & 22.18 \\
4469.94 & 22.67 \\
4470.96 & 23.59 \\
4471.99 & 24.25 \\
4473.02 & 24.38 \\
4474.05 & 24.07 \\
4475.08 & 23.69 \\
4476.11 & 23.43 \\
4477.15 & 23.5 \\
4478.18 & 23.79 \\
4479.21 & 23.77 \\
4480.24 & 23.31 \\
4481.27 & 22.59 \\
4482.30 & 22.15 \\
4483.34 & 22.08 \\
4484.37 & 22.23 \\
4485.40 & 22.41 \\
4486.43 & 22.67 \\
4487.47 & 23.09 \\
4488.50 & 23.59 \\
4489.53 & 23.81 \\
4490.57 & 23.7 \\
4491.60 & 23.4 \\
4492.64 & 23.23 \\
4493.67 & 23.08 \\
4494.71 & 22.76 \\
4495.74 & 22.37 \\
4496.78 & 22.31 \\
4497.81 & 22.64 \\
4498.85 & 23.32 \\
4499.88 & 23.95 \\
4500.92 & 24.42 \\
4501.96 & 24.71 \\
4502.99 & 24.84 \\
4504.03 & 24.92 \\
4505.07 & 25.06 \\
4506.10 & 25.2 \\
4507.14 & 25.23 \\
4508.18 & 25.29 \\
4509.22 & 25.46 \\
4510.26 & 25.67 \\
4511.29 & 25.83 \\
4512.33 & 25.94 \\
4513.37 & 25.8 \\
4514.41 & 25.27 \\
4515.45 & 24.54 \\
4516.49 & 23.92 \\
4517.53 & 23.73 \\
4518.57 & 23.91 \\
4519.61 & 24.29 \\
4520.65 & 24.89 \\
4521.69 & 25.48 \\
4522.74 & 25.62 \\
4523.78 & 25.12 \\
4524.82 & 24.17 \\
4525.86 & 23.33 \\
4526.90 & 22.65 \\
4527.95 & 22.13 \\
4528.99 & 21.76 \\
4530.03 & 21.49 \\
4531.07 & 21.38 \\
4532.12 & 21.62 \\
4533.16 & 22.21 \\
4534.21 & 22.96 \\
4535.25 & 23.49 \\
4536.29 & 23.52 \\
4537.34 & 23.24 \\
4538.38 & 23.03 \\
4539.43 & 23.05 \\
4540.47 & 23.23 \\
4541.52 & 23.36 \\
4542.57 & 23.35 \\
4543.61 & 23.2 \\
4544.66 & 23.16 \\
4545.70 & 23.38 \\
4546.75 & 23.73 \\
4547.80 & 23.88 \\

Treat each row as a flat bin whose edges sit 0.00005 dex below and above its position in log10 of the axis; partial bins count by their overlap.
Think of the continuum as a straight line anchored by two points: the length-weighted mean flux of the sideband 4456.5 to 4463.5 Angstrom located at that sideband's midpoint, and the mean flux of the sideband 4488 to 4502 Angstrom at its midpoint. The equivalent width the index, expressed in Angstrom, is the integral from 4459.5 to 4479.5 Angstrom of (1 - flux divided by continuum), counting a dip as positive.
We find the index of -1.3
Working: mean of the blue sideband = 20.4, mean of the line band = 22.6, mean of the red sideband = 23.3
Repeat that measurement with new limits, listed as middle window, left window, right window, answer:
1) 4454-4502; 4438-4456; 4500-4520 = 2.1 Angstrom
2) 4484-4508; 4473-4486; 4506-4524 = 0.4 Angstrom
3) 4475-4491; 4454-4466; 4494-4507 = -0.3 Angstrom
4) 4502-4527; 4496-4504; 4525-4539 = -1.8 Angstrom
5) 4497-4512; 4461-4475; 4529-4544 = -1.4 Angstrom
